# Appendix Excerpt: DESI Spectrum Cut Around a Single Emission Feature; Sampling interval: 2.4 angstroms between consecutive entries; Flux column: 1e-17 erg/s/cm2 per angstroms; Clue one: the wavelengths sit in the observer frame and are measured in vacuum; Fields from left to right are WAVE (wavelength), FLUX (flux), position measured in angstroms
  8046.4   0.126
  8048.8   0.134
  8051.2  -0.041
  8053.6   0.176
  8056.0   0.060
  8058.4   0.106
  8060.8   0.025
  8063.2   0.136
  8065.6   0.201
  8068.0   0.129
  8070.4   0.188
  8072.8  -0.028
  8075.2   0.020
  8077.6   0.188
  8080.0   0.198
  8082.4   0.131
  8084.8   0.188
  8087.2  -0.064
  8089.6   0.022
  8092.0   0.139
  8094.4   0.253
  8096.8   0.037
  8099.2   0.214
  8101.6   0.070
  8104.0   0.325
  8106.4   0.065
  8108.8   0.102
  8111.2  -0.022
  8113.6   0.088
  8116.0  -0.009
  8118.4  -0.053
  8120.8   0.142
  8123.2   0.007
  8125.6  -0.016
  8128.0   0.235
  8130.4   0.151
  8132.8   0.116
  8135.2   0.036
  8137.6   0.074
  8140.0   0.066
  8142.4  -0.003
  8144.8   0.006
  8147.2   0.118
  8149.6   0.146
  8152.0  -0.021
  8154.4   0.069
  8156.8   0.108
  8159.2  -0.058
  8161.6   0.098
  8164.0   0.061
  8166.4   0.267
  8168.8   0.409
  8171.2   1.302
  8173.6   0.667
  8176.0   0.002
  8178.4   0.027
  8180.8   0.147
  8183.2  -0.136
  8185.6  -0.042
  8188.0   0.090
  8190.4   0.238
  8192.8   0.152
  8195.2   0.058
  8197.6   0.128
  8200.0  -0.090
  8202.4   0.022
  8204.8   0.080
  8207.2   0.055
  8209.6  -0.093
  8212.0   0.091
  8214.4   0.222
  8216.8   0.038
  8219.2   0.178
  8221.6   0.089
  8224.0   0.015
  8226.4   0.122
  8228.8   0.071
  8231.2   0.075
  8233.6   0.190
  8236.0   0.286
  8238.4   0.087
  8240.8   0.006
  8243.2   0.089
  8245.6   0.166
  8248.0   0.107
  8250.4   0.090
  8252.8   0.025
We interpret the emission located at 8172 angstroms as H-alpha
